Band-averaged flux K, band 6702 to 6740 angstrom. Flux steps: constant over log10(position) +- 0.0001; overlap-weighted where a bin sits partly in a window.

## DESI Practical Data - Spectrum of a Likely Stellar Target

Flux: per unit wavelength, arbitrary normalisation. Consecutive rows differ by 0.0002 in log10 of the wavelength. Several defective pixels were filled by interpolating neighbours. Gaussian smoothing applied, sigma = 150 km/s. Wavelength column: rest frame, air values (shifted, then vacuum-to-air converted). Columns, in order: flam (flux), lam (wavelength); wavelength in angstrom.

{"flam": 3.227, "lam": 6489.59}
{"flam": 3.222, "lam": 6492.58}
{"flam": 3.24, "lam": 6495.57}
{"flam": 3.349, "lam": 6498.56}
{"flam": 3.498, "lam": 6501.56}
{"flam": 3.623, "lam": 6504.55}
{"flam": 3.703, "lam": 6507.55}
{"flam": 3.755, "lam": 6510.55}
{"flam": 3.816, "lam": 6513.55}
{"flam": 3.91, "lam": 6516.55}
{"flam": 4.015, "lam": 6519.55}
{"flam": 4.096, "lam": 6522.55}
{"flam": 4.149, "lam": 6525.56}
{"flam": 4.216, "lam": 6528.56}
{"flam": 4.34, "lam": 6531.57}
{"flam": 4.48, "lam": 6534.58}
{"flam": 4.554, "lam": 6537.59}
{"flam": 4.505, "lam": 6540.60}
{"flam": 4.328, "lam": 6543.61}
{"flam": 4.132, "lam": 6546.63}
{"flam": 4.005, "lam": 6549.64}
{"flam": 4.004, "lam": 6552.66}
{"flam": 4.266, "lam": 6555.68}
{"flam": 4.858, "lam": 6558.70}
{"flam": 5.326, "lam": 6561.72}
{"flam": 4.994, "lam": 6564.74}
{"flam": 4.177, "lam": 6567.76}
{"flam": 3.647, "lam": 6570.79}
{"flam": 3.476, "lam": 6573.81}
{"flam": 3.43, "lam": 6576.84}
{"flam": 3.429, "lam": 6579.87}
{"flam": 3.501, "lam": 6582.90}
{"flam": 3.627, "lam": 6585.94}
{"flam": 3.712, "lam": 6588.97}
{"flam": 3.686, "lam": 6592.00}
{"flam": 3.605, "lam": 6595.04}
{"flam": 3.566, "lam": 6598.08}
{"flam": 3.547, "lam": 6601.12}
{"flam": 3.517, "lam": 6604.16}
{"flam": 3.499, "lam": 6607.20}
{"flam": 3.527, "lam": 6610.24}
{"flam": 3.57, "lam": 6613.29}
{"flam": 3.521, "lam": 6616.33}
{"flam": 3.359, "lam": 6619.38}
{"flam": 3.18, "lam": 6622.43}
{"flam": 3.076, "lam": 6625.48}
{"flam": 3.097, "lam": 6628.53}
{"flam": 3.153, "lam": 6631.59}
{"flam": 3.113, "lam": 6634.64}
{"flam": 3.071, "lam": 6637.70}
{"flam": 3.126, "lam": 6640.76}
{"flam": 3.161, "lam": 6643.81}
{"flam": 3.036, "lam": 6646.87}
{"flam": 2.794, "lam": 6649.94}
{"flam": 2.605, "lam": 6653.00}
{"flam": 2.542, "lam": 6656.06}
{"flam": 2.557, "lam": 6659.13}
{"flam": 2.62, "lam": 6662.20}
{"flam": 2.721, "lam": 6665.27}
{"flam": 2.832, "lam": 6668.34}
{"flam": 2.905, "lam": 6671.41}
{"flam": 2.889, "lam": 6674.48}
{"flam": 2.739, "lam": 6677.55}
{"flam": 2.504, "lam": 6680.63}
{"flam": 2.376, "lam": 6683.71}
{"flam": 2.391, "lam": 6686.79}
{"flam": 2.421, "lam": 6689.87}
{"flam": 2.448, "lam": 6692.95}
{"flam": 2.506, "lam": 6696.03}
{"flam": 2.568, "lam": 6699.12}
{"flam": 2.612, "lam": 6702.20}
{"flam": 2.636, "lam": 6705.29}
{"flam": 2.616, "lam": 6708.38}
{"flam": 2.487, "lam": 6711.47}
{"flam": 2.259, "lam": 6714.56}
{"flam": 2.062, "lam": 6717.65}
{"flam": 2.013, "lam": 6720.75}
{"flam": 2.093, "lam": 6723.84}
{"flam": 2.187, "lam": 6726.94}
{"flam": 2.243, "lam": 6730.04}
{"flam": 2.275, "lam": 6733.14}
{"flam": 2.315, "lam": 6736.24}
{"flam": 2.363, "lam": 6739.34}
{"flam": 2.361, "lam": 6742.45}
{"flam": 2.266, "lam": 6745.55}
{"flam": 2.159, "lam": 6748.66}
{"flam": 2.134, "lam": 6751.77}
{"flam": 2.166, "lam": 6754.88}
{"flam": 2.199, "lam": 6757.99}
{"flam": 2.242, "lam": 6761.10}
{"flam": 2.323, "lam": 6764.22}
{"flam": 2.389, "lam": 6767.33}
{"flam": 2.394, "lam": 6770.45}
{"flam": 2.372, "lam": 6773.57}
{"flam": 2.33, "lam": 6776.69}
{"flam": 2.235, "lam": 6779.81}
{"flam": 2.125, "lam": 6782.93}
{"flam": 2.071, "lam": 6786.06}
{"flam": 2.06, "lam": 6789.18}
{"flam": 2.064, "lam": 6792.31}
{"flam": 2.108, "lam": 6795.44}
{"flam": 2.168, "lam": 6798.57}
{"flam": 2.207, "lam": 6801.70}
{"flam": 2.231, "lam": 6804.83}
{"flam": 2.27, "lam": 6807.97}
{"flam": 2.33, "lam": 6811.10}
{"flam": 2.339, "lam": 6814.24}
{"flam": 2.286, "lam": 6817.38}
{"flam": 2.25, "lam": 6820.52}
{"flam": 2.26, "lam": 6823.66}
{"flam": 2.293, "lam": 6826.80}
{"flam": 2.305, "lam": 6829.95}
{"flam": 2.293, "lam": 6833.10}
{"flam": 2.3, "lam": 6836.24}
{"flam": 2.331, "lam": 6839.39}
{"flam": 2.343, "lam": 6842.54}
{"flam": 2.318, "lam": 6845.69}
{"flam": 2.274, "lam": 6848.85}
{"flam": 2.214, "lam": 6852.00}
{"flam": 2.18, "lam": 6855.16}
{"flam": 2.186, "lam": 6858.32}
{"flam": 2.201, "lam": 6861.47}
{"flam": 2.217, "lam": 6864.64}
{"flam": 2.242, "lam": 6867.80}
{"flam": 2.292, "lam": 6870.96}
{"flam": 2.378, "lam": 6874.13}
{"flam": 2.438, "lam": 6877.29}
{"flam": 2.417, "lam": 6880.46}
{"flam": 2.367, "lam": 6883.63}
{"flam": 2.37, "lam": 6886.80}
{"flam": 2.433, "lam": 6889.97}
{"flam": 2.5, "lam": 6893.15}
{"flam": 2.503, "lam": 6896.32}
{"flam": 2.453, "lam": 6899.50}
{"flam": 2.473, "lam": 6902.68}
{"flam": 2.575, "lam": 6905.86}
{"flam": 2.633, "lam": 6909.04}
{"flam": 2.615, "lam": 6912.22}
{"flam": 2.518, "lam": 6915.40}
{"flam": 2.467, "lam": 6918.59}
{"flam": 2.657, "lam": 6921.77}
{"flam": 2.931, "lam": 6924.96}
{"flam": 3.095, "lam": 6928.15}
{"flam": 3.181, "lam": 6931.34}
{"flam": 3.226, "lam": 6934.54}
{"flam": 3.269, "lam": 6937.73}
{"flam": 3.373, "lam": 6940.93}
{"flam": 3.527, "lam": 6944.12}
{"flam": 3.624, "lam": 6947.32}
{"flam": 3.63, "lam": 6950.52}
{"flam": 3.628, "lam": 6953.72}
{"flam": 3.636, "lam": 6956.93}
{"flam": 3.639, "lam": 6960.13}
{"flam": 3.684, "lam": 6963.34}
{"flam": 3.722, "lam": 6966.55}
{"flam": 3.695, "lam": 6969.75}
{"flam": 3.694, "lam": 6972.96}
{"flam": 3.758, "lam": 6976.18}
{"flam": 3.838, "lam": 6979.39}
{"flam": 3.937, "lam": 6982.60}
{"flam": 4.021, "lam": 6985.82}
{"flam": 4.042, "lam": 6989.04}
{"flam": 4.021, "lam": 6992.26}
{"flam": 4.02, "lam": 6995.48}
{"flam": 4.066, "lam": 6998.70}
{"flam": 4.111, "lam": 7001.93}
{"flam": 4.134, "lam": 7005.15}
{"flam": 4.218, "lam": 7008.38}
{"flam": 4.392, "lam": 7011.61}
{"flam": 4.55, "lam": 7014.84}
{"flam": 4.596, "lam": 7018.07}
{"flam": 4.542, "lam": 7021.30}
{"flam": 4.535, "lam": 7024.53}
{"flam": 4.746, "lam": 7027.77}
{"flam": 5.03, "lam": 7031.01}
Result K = 2.31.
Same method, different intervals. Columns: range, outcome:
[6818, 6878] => 2.28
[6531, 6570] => 4.45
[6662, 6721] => 2.54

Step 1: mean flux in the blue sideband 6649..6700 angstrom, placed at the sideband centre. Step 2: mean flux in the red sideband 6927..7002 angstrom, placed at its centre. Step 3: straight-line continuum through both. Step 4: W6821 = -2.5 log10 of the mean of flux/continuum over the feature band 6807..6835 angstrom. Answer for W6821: 0.35 mag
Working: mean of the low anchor 2.61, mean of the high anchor 3.68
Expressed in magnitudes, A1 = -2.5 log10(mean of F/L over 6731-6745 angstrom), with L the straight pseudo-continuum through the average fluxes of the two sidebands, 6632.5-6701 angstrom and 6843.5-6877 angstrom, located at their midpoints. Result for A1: 0.10 mag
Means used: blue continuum 2.73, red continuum 2.26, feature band 2.32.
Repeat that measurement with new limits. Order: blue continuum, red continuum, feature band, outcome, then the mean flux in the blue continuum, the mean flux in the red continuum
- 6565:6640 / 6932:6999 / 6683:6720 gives 0.40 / 3.48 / 3.7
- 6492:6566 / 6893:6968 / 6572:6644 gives 0.15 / 4.1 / 3.08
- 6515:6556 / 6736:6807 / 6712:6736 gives 0.20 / 4.21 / 2.23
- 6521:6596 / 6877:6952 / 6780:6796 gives 0.48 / 4.1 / 2.81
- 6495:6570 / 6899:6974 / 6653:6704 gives 0.41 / 4.14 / 3.17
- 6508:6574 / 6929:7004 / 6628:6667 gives 0.38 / 4.24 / 3.71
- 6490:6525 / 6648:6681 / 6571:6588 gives -0.09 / 3.66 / 2.71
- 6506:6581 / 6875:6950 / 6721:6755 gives 0.47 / 4.15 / 2.78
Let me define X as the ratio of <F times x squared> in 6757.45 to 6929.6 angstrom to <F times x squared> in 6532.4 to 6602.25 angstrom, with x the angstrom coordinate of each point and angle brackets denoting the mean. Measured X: 0.6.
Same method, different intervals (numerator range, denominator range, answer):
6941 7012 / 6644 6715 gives 1.60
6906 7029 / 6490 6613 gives 1.07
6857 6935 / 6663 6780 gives 1.11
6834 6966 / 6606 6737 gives 1.07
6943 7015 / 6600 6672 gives 1.39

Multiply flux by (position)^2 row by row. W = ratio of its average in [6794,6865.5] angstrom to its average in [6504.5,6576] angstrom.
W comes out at 0.59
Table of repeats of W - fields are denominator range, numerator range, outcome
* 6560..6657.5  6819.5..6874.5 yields 0.70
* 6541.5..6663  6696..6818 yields 0.67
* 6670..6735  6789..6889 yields 0.97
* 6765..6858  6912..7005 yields 1.64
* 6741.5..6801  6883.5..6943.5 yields 1.29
